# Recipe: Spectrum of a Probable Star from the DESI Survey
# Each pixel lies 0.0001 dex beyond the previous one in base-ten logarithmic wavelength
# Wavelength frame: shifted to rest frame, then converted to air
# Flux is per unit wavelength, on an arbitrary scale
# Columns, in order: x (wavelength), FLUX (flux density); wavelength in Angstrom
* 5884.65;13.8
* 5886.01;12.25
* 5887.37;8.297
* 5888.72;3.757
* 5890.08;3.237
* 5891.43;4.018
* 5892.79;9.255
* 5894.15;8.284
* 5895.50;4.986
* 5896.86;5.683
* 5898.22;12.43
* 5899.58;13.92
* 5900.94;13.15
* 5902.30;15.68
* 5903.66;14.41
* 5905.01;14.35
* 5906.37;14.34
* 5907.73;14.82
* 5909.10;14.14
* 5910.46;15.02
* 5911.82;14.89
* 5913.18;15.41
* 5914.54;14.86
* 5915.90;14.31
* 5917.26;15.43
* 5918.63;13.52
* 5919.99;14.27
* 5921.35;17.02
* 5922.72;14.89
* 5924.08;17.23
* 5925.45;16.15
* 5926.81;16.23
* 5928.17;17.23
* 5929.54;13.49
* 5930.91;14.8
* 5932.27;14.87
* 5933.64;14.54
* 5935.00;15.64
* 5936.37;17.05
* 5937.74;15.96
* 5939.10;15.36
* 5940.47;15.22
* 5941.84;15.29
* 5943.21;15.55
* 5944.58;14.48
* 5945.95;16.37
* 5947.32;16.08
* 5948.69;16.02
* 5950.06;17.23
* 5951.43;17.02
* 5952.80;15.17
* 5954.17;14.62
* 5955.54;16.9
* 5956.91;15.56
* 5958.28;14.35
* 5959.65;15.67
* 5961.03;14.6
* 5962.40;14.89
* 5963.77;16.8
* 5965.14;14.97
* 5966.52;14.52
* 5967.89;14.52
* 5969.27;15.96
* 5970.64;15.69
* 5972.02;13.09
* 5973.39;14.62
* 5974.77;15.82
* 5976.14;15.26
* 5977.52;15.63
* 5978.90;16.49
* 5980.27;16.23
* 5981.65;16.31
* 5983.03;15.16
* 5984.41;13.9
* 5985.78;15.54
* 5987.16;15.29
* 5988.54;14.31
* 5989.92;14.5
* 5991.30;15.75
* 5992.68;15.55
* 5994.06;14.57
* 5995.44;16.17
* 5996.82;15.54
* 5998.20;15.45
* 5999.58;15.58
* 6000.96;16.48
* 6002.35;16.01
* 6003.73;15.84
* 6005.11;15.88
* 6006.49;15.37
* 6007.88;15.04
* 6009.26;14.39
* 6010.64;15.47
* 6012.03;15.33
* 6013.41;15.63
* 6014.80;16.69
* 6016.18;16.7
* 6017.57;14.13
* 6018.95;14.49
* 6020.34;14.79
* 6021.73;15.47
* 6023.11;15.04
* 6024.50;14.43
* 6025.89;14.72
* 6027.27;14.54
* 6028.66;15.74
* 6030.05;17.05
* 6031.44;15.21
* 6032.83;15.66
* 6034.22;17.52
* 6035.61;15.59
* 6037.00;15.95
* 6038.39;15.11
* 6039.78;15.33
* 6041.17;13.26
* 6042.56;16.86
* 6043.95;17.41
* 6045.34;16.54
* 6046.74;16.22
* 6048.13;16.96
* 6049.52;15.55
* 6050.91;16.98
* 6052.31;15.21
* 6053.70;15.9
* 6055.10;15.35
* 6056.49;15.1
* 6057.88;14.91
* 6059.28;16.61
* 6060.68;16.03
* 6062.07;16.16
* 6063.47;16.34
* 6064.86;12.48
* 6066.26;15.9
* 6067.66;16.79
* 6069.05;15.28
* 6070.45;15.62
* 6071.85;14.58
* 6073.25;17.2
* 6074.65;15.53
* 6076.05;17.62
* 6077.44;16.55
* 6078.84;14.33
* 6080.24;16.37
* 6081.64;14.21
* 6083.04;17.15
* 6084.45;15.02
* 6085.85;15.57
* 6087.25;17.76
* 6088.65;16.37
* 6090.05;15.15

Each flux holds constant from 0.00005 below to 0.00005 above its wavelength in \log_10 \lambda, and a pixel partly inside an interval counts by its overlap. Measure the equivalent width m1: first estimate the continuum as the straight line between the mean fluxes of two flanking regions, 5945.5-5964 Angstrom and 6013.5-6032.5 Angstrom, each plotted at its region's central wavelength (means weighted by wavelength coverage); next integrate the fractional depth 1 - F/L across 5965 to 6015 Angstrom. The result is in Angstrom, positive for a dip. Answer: 0.59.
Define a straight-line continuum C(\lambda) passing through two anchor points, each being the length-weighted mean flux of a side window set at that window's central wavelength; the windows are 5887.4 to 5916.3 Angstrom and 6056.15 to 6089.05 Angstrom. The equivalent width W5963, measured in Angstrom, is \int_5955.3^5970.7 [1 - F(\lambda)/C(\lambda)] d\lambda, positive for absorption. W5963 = -2.8 Angstrom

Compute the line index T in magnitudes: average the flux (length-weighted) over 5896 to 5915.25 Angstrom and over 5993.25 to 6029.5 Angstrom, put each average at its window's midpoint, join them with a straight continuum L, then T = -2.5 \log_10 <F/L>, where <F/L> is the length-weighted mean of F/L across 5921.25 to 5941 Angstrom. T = -0.114 mag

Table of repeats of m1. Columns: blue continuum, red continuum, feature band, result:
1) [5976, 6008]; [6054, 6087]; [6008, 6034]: 0.40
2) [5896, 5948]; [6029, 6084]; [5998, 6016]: -0.23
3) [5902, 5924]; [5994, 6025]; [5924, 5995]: -1.40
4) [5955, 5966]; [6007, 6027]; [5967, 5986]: 0.08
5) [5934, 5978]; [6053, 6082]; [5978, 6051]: 0.10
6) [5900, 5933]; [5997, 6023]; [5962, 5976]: 0.16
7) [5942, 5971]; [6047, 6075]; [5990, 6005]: -0.02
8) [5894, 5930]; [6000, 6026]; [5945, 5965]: -1.60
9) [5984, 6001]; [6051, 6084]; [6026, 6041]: -0.12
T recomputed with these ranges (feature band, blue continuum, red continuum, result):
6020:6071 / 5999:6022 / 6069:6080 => 0.002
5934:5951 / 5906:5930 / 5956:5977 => -0.048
